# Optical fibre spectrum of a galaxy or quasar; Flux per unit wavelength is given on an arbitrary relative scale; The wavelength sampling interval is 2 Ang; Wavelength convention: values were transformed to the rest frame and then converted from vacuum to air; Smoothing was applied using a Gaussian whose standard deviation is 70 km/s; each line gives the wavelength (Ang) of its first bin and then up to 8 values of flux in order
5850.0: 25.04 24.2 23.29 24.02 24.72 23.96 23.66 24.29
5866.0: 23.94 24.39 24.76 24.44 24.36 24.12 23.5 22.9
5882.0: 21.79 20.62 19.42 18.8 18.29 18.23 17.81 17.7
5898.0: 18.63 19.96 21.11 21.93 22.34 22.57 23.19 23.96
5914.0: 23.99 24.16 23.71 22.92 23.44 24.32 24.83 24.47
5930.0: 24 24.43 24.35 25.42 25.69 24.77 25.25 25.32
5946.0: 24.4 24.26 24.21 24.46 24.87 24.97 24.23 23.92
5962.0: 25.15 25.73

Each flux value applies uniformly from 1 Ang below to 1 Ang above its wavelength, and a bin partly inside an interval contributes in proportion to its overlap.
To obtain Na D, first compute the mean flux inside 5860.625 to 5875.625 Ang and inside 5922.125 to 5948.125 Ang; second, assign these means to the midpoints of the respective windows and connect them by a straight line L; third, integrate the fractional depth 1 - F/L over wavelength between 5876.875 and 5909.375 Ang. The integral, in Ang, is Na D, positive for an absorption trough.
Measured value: 5.4 Ang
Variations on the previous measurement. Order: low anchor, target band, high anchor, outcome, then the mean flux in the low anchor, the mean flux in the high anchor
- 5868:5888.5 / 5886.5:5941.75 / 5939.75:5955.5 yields 3.1 Ang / 22.7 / 24.7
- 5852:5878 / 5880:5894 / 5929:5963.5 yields 2.7 Ang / 24.1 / 24.7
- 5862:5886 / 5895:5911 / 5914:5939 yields 2.0 Ang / 23.4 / 24.3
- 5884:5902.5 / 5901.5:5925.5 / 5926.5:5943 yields -1.6 Ang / 18.9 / 24.8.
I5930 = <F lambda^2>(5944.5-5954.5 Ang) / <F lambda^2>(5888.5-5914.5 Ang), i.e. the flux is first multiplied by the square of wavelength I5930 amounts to 1.20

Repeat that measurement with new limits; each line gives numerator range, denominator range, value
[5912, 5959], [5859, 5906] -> 1.15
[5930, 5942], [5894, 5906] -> 1.27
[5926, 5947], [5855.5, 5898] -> 1.15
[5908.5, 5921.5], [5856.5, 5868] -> 1.00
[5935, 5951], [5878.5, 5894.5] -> 1.28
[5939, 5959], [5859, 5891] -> 1.11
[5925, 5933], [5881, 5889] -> 1.23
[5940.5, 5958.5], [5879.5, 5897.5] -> 1.30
